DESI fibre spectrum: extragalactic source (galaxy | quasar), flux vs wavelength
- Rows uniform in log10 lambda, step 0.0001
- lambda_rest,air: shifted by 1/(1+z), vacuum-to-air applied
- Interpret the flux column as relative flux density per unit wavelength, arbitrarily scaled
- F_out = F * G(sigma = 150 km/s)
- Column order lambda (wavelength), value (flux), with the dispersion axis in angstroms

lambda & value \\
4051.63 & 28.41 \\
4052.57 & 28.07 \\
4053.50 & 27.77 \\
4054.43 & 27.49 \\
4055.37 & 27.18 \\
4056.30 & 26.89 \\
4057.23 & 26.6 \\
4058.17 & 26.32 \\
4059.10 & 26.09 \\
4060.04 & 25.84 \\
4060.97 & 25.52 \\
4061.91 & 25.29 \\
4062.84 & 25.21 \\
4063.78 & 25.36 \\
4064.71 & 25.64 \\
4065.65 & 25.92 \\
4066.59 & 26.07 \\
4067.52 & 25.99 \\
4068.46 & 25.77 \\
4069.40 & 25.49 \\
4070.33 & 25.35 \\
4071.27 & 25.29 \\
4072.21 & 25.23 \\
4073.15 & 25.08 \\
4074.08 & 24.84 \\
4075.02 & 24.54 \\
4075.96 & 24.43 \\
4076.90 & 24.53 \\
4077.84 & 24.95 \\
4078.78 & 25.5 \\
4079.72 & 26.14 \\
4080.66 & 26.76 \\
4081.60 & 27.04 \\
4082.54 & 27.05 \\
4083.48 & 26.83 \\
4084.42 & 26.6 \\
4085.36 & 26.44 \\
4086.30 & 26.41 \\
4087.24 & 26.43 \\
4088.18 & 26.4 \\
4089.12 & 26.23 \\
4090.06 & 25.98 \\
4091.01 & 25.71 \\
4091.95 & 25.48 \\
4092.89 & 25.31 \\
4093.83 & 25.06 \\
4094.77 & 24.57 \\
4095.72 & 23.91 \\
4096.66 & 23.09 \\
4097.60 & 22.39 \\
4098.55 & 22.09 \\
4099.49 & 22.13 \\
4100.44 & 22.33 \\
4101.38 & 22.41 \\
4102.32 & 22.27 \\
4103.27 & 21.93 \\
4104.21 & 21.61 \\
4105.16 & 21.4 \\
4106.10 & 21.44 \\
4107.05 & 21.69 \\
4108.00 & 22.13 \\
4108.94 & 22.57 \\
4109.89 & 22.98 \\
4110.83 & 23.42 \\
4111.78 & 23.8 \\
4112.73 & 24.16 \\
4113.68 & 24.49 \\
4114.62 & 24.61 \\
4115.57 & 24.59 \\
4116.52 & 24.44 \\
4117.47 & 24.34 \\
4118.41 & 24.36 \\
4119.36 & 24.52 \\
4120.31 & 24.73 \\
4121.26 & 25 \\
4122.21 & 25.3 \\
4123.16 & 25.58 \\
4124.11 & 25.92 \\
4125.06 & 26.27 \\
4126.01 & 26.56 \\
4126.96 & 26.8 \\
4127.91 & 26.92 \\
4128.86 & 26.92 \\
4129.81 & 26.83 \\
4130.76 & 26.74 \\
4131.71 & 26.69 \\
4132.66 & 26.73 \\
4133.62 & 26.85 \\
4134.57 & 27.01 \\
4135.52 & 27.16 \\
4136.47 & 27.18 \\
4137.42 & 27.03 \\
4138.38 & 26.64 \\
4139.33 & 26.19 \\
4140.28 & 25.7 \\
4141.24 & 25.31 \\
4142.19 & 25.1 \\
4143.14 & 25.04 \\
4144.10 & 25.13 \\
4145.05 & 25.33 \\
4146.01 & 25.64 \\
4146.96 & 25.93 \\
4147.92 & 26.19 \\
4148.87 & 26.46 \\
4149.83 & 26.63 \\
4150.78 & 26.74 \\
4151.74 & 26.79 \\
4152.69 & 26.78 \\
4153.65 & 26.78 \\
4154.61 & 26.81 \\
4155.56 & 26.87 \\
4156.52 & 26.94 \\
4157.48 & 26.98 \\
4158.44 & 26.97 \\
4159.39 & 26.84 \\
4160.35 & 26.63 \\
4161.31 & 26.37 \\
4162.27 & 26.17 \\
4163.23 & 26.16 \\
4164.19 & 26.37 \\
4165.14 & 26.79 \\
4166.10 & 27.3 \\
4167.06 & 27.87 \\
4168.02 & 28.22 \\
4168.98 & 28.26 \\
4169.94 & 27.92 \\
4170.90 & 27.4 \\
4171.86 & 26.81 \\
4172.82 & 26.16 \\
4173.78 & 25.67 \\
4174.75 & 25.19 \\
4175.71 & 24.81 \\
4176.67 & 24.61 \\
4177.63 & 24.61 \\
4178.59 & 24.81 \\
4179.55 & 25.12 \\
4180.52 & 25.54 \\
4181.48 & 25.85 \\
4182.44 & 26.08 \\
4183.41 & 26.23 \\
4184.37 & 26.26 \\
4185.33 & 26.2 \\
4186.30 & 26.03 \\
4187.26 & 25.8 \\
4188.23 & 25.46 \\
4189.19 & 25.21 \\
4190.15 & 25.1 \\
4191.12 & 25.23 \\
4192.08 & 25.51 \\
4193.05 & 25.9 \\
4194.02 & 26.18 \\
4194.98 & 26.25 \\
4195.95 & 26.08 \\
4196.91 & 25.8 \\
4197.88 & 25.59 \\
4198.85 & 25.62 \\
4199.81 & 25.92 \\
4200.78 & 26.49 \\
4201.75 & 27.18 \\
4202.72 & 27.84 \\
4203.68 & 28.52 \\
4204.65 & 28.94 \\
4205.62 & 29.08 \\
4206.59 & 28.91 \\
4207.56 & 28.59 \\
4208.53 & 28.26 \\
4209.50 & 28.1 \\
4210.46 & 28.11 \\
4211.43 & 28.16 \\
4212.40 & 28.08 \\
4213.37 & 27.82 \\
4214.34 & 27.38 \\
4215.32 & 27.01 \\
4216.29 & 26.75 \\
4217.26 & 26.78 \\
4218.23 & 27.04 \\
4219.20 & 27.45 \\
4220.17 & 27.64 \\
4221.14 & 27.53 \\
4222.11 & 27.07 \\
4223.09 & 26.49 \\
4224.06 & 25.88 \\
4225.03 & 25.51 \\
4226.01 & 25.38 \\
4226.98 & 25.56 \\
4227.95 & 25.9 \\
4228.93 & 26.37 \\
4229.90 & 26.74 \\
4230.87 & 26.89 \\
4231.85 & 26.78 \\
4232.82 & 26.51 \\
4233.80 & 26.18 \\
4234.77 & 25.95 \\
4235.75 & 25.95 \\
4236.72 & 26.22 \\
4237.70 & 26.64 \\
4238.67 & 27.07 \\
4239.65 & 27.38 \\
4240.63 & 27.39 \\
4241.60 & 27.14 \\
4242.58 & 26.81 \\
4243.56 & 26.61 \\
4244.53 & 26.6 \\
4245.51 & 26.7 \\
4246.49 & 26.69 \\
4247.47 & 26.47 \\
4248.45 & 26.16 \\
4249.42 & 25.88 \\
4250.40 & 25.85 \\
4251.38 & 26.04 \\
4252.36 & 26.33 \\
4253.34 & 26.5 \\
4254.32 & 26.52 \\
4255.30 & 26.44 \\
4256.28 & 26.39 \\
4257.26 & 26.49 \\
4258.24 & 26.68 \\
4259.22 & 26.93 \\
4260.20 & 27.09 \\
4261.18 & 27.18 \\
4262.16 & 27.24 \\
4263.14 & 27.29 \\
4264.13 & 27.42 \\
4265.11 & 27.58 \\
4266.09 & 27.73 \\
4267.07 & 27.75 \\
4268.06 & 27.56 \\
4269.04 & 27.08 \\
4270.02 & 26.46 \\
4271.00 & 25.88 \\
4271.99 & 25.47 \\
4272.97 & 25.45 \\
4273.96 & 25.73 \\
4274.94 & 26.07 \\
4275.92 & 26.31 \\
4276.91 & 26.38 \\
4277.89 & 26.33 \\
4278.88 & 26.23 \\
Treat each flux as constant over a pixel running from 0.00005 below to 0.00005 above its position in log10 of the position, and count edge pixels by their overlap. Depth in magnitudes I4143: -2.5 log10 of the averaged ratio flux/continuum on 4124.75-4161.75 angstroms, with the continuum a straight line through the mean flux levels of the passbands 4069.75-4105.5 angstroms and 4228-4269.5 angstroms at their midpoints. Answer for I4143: -0.044 mag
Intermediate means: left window 24.7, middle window 26.5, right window 26.7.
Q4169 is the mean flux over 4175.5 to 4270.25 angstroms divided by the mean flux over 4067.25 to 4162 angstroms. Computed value 1.05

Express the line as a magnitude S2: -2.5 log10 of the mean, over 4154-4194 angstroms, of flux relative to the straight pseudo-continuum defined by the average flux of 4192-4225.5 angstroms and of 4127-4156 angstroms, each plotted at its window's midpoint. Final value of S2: 0.02 mag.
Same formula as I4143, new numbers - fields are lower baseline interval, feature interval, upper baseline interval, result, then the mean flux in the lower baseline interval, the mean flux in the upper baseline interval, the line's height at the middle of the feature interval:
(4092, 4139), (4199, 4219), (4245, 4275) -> -0.074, 24.6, 26.6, 25.9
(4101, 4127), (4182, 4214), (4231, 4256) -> -0.051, 23.9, 26.5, 25.6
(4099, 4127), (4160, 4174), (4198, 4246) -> -0.066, 23.7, 27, 25.4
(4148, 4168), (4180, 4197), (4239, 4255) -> 0.037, 26.8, 26.6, 26.7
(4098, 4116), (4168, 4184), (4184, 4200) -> -0.035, 22.7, 25.8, 25.2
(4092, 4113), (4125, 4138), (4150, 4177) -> -0.091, 22.9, 26.7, 24.7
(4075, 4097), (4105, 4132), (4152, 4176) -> 0.062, 25.7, 26.8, 26.1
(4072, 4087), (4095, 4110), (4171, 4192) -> 0.157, 25.8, 25.6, 25.7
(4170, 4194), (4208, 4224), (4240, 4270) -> -0.050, 25.7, 26.8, 26.2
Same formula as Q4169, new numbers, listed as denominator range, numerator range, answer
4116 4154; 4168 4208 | 1.01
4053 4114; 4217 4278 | 1.07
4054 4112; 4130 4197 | 1.06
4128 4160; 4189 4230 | 1.02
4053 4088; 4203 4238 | 1.05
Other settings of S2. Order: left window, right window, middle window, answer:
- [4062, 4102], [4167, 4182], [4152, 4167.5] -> -0.034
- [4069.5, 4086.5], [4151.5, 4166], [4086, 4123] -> 0.093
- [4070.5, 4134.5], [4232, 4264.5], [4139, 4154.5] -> -0.027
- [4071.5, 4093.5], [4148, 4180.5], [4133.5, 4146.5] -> 0.008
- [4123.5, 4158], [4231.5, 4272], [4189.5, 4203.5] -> 0.019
